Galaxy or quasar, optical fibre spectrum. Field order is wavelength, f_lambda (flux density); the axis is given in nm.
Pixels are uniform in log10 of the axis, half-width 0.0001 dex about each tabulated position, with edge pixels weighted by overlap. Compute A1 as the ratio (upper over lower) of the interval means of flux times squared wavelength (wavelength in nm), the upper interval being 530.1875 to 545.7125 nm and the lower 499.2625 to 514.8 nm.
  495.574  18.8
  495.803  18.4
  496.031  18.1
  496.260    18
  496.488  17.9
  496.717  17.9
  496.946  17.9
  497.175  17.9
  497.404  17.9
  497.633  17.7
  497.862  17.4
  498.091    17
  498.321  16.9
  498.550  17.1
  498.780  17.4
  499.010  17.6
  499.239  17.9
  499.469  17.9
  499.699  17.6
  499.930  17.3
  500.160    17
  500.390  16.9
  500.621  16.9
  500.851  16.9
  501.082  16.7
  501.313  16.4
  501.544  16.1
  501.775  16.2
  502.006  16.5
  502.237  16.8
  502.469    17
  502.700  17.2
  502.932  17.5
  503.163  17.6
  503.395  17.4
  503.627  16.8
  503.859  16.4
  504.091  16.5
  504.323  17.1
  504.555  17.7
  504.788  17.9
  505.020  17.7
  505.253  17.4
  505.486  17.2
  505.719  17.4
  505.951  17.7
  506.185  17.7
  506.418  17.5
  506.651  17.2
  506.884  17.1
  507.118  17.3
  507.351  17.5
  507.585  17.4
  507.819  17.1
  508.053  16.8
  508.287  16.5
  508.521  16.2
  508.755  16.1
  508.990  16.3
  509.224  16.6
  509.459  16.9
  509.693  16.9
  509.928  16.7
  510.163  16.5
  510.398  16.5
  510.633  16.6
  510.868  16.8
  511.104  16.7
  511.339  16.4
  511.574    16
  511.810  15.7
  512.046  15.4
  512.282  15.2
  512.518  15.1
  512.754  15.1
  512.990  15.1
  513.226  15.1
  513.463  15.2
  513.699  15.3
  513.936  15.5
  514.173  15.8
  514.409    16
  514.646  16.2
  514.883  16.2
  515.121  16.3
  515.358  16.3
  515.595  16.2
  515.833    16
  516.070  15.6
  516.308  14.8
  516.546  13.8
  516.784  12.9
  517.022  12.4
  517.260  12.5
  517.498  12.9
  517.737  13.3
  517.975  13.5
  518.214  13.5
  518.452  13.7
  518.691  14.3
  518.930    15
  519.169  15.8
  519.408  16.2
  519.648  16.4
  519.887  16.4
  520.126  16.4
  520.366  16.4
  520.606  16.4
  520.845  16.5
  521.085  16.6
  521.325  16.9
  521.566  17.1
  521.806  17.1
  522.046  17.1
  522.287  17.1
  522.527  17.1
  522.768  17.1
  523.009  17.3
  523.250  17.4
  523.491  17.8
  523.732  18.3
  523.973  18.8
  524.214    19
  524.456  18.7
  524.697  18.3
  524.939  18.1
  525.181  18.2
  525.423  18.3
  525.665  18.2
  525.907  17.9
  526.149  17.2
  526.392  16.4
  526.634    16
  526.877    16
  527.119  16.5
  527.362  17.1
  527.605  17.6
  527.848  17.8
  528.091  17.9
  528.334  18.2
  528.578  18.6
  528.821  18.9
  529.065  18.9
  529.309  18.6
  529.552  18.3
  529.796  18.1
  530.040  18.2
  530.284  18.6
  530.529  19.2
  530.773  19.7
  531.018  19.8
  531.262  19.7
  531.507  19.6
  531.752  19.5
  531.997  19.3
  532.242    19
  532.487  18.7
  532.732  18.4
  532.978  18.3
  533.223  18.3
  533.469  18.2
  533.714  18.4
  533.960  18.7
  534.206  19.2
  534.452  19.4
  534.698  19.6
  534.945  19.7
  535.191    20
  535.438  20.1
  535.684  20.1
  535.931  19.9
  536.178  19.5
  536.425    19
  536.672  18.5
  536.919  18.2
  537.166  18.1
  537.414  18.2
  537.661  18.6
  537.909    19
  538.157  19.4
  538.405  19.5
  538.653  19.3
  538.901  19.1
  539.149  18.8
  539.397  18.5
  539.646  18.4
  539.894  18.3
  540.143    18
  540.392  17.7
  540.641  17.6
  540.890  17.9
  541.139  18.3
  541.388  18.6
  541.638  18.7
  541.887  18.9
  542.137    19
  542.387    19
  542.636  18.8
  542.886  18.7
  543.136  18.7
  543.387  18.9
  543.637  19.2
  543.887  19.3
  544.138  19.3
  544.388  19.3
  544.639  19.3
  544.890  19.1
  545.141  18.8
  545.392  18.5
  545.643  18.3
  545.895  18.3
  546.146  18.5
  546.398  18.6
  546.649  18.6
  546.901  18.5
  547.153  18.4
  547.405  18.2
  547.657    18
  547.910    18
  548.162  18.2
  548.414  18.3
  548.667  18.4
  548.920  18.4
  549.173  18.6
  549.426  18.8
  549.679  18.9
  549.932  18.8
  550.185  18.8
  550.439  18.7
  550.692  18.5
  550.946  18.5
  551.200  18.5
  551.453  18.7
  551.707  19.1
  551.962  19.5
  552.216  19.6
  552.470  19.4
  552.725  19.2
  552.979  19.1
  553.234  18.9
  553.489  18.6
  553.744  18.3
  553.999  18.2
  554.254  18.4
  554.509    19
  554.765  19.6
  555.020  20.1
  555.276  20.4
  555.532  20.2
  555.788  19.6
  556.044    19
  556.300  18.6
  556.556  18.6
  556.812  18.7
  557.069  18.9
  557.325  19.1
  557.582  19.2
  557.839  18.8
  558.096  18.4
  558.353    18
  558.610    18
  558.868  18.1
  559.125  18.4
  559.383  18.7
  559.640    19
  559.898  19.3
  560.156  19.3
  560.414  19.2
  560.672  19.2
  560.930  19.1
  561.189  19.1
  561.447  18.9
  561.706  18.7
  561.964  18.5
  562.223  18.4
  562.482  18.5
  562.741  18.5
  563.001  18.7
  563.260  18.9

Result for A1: 1.28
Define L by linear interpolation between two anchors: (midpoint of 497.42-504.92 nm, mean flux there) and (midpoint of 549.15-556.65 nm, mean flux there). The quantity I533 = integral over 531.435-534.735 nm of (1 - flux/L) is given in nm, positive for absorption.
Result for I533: -0.11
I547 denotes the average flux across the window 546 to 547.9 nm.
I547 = 18.4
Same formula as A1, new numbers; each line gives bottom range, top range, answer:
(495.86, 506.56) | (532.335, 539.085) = 1.26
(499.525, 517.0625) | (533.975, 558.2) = 1.32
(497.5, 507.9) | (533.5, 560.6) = 1.30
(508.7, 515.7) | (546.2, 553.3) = 1.34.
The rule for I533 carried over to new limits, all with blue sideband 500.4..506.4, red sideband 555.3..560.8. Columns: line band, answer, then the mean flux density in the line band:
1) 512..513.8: 0.23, 15.2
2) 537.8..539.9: -0.08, 19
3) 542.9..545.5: -0.08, 19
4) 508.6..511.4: 0.12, 16.6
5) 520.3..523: 0.12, 16.9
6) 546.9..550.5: 0.02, 18.5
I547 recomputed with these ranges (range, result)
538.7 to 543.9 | 18.6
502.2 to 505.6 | 17.2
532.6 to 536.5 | 19.2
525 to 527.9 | 17.3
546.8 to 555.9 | 18.8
